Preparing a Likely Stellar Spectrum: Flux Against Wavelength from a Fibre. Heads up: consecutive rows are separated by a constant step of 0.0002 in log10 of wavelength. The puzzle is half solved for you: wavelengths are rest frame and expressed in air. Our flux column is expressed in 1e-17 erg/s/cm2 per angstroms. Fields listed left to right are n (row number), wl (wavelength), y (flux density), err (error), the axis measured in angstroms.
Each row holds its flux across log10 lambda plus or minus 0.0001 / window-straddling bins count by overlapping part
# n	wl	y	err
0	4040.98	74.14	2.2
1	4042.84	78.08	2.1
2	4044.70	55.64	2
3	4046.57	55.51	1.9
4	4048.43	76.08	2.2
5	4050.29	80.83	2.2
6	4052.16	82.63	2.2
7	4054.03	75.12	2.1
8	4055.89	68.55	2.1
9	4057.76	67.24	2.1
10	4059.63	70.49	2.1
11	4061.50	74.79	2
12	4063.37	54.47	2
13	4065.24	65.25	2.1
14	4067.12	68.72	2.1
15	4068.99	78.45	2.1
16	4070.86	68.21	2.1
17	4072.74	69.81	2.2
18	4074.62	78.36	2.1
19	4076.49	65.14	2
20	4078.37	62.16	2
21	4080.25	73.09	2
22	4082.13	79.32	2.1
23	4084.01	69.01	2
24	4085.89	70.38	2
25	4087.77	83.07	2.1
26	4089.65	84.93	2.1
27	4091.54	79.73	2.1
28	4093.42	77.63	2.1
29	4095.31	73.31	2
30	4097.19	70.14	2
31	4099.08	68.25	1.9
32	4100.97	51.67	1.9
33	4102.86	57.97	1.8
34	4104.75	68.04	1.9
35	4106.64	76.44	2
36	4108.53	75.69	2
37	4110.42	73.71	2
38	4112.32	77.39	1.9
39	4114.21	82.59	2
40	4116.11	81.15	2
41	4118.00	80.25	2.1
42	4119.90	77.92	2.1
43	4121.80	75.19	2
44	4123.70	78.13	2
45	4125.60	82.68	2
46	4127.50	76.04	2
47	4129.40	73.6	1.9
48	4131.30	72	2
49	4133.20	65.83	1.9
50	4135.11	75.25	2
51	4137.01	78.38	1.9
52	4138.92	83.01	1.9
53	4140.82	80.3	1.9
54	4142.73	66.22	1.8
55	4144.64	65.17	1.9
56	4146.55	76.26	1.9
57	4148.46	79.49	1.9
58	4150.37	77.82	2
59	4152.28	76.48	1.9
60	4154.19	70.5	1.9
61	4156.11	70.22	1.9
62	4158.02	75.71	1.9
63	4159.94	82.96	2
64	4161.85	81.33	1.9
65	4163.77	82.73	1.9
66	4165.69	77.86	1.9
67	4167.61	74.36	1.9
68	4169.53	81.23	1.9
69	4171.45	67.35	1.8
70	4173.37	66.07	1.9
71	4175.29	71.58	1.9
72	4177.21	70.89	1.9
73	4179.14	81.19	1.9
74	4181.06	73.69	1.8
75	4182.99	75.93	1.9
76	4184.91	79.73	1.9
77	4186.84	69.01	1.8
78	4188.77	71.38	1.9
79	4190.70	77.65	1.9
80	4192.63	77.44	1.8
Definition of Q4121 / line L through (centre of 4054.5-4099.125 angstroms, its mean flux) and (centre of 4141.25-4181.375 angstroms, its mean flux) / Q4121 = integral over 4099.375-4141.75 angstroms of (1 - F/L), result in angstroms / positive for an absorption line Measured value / -0.7 angstroms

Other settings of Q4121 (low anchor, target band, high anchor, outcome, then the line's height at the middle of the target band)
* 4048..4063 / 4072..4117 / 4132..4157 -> 0.6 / 73.9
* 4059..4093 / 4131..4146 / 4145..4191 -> 0.2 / 74.3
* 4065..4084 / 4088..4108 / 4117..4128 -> 0.9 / 74.6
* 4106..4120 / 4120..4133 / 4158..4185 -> 0.3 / 77.7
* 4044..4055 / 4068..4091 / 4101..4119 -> -0.4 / 72.5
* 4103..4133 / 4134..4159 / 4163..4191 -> 0.1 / 75.3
